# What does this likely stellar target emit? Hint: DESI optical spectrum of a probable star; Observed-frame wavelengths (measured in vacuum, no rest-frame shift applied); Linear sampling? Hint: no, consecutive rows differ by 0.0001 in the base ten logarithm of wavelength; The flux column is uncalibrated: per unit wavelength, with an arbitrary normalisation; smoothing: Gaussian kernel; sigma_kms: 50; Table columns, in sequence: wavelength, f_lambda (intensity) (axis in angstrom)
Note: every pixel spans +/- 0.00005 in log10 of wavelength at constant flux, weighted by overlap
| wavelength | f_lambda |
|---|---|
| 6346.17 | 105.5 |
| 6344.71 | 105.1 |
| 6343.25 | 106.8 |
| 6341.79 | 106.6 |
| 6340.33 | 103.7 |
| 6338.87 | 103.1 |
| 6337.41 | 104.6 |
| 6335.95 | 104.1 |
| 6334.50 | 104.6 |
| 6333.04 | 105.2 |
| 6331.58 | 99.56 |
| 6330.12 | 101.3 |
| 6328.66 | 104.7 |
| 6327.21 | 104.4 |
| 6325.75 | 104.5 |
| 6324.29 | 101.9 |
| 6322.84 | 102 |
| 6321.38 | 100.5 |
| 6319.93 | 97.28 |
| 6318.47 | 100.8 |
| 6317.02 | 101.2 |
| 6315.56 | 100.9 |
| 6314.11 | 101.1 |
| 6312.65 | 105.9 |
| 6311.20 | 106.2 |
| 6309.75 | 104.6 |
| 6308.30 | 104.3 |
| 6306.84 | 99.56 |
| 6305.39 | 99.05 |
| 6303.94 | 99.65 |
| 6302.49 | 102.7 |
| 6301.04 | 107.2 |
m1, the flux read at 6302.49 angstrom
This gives 102.7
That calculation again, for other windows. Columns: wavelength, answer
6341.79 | 106.6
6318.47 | 100.8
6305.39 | 99.05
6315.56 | 100.9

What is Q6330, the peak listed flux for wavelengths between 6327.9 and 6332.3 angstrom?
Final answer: 104.7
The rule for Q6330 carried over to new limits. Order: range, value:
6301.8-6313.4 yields 106.2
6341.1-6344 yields 106.8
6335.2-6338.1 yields 104.6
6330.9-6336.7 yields 105.2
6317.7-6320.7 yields 100.8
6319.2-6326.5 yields 104.5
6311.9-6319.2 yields 105.9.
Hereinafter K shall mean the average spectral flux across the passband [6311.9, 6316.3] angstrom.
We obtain 103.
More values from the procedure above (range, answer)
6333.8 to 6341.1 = 104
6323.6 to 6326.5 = 103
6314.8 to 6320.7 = 100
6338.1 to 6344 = 105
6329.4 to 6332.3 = 100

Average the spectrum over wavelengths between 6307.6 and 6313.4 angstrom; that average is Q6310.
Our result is 105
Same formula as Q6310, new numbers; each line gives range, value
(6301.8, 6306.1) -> 101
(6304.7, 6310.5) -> 102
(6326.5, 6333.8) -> 103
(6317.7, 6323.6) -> 100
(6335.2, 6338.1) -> 105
